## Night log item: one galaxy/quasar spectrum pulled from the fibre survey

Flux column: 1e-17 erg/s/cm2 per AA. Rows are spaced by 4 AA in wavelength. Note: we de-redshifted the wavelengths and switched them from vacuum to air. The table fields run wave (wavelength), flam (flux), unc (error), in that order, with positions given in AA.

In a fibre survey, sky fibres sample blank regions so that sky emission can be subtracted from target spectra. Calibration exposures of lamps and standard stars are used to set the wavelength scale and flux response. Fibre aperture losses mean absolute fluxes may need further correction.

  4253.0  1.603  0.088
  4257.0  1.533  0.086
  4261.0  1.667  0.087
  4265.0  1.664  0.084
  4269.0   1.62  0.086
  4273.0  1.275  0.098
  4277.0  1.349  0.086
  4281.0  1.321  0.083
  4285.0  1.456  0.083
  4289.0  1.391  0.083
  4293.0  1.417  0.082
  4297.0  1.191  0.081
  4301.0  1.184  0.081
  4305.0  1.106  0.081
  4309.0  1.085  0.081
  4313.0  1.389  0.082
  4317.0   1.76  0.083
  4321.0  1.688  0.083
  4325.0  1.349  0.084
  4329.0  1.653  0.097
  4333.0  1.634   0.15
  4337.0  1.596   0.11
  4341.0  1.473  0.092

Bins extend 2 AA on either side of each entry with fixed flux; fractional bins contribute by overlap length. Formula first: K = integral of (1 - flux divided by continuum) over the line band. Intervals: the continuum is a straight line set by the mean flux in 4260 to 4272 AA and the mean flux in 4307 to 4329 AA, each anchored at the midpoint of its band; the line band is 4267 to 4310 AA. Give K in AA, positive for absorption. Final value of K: 6.7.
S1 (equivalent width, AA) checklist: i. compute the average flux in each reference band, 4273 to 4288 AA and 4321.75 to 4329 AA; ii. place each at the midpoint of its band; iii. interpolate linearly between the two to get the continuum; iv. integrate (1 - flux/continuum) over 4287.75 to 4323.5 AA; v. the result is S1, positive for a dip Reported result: 2.01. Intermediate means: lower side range 1.36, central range 1.36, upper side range 1.49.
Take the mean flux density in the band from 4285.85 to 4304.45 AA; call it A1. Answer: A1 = 1.29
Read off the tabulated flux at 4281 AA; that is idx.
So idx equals 1.321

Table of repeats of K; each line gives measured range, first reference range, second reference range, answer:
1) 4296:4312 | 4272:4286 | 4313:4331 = 3.58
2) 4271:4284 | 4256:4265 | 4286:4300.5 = 1.24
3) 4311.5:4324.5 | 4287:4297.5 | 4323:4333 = -0.98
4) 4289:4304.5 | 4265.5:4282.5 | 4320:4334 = 2.26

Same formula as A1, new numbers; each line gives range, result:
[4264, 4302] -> 1.38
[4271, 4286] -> 1.34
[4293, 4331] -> 1.38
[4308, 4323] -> 1.51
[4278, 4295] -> 1.39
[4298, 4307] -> 1.15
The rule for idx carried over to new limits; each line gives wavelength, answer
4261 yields 1.667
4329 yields 1.653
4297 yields 1.191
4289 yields 1.391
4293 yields 1.417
